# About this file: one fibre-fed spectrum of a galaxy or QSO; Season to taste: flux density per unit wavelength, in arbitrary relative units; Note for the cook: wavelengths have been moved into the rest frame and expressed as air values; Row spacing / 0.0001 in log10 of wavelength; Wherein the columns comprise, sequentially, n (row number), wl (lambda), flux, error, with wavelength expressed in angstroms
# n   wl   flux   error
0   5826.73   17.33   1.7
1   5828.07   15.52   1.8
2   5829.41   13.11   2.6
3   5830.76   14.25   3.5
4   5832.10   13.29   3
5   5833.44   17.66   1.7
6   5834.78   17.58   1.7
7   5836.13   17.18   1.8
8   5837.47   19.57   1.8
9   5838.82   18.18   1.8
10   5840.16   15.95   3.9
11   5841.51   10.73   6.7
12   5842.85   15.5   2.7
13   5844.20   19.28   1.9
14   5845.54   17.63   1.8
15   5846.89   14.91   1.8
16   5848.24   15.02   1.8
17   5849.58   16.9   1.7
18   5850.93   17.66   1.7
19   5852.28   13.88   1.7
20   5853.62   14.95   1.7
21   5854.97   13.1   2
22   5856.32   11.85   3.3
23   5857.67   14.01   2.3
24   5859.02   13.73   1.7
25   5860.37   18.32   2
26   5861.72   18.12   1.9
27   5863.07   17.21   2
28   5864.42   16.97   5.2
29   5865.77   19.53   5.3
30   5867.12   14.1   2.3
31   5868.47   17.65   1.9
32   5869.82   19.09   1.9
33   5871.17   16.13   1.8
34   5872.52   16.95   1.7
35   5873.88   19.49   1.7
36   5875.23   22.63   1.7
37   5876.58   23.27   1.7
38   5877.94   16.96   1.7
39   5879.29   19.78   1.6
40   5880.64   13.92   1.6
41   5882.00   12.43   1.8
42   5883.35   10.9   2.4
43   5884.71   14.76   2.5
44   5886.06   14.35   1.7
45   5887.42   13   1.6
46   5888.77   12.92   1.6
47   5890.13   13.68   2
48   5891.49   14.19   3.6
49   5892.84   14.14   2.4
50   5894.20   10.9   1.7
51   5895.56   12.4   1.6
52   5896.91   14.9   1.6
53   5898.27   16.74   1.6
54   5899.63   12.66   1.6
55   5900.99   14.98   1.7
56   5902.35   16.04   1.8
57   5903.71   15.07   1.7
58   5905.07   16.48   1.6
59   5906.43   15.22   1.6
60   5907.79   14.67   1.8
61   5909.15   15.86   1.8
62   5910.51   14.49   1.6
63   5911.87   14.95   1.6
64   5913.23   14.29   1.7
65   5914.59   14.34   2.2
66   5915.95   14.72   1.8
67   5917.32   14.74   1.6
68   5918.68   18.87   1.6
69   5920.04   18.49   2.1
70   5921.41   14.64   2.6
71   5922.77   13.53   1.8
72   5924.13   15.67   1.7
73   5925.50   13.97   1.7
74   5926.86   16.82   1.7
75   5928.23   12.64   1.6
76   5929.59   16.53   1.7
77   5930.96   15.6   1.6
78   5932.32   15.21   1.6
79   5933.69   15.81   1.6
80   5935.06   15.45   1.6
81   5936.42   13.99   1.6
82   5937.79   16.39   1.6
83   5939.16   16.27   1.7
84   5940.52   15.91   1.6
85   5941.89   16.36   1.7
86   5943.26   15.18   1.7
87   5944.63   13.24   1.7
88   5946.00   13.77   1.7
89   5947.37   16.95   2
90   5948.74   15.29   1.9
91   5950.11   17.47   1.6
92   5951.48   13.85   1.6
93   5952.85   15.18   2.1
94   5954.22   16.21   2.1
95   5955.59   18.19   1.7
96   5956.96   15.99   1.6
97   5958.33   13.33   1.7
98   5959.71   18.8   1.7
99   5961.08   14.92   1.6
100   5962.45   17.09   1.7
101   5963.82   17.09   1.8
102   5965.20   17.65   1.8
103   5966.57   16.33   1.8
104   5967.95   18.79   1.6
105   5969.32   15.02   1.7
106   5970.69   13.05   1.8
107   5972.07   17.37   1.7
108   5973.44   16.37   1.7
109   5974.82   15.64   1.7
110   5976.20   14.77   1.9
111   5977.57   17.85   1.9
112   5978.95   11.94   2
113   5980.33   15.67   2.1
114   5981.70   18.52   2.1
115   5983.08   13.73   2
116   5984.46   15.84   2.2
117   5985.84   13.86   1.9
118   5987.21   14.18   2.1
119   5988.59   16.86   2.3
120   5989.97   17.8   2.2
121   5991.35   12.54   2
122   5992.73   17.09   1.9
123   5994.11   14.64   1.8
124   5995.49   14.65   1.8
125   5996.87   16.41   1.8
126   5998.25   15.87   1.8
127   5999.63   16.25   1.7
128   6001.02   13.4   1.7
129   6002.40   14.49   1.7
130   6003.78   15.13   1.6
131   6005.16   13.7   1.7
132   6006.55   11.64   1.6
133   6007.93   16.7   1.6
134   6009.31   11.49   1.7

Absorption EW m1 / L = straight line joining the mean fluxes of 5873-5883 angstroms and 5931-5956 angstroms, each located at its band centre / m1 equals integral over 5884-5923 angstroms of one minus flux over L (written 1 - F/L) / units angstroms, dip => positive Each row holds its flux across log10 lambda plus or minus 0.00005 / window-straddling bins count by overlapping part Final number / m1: 5.4 angstroms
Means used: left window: 18.1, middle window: 14.7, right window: 15.6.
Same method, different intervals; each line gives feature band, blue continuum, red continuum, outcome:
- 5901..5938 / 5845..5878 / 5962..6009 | 1.9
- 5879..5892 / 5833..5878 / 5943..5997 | 2.1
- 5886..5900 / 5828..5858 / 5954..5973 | 2.0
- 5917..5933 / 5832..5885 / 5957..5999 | 0.5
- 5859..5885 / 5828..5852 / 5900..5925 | -2.4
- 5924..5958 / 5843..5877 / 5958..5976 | 1.9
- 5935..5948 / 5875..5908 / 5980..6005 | -0.2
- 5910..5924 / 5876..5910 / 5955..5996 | -0.2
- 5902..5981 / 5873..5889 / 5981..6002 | 1.0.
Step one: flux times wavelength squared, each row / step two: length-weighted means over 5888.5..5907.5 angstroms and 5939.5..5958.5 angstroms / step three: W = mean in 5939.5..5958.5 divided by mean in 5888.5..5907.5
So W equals 1.1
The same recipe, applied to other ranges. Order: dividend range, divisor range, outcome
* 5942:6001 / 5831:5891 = 1.01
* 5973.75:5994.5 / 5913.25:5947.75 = 1.02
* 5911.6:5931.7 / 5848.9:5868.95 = 0.99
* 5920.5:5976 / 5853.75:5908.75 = 1.03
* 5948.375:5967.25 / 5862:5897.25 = 1.05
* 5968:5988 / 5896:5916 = 1.05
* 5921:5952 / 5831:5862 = 0.99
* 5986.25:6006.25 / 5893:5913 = 1.07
